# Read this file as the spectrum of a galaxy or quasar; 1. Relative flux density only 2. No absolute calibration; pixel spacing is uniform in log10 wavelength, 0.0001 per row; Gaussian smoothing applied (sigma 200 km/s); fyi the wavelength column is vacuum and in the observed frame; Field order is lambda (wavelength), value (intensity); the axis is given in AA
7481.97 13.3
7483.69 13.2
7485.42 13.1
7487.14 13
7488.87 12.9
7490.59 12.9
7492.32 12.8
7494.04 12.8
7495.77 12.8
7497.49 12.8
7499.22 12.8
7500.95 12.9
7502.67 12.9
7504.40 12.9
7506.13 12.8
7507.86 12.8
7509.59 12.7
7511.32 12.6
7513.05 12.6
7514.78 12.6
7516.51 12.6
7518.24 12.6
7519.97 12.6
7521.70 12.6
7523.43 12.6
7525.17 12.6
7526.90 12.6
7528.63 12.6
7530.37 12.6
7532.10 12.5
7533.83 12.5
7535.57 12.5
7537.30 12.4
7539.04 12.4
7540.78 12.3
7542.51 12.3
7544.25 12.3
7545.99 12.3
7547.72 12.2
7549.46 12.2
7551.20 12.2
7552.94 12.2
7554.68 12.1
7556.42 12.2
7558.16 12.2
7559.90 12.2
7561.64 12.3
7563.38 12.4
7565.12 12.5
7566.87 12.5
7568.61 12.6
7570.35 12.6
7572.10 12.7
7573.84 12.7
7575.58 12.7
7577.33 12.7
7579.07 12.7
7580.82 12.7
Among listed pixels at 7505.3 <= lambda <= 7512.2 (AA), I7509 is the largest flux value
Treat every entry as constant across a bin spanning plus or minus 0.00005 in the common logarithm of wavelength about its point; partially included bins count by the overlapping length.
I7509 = 12.8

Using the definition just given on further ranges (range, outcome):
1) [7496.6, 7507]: 12.9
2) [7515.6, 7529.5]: 12.6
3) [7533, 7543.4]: 12.5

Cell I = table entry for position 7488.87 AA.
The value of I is 12.9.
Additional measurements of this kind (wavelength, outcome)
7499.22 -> 12.8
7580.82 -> 12.7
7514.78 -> 12.6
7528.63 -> 12.6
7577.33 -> 12.7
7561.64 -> 12.3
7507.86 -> 12.8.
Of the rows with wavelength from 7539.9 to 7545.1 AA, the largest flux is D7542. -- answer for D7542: 12.3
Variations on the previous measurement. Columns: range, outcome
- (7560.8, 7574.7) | 12.7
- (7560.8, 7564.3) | 12.4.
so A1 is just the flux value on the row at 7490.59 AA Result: 12.9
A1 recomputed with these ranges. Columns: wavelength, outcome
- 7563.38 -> 12.4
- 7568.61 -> 12.6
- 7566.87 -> 12.5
